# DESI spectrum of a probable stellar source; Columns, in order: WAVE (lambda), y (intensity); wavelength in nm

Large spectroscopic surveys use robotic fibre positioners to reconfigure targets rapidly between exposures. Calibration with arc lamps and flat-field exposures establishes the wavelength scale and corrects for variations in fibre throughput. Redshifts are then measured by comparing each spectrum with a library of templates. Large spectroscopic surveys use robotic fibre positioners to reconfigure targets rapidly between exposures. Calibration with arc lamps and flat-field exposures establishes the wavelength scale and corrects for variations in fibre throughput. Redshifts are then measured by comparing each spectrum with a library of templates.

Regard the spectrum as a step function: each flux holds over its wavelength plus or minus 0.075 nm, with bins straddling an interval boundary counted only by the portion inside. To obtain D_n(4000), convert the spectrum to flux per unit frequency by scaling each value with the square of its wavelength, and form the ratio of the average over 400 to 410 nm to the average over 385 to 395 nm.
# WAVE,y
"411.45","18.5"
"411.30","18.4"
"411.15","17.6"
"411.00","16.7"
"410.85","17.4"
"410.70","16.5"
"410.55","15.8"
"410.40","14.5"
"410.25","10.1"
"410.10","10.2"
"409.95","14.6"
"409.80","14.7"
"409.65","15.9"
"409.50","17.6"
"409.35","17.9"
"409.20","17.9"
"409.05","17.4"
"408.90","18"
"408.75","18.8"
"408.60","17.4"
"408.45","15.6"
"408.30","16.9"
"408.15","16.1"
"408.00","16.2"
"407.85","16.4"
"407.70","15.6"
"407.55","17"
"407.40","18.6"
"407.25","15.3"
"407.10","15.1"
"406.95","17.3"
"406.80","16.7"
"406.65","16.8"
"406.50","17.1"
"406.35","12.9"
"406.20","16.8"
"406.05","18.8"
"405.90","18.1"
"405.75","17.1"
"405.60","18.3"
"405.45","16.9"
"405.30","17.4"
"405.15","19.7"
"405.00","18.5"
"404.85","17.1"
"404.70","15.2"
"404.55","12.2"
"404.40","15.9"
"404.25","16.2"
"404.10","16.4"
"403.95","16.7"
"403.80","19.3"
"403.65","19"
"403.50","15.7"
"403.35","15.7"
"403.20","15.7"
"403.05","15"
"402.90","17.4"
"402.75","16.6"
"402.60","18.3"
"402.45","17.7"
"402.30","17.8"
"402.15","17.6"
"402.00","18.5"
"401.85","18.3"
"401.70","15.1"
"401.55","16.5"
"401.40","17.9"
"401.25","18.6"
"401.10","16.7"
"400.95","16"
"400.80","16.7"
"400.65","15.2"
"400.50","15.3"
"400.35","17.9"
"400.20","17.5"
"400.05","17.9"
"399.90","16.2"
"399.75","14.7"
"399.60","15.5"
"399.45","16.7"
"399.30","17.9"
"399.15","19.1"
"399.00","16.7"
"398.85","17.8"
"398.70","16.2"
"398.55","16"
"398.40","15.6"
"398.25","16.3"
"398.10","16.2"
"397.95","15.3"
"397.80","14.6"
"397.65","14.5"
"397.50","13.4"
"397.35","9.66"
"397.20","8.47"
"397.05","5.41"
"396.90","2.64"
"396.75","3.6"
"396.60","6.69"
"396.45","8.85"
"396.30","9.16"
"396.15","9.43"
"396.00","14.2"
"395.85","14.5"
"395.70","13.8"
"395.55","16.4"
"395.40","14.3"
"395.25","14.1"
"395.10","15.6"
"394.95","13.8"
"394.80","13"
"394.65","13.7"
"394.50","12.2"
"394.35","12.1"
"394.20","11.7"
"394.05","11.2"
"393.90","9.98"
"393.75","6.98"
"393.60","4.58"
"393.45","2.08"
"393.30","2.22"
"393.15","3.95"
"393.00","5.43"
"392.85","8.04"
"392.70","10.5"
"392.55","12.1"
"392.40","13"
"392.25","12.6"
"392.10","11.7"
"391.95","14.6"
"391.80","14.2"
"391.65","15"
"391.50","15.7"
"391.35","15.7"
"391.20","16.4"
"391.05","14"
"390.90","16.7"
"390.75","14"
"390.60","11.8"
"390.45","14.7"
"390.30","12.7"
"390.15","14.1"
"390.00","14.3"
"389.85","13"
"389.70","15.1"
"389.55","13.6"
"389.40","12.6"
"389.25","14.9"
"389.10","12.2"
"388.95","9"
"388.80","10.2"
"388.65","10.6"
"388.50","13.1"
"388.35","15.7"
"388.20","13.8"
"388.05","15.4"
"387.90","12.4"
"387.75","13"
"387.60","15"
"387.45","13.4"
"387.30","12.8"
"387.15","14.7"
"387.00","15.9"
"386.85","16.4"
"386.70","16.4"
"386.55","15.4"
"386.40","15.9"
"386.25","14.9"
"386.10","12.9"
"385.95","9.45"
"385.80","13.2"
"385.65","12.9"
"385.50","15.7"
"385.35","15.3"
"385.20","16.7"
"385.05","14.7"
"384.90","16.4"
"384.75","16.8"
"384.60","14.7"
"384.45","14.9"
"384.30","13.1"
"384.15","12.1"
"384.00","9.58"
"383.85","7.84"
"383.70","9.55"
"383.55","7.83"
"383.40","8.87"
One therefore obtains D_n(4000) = 1.43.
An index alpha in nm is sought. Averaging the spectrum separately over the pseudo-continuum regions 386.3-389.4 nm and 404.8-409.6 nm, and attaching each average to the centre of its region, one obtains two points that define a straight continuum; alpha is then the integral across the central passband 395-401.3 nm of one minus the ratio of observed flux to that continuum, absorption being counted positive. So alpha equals 0.62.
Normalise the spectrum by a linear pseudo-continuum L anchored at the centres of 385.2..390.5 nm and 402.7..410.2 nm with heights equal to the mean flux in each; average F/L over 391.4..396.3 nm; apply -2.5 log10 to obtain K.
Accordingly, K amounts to 0.282 mag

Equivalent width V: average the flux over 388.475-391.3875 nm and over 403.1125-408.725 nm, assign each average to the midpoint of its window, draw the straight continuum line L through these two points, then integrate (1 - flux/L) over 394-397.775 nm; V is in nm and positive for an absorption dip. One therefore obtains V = 0.84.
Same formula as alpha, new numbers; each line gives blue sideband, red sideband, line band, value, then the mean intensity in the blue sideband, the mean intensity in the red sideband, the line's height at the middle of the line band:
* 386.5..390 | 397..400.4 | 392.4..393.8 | 0.762 nm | 13.7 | 15.2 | 14.4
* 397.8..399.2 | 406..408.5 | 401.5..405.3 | -0.111 nm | 16.4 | 16.4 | 16.4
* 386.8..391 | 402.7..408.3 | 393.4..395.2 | 0.478 nm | 13.6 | 16.7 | 14.6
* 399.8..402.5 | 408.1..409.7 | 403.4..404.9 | 0.069 nm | 17.1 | 17.3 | 17.1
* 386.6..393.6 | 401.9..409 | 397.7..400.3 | -0.236 nm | 12.6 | 16.9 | 15.1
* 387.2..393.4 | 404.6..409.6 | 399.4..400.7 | -0.099 nm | 12.6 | 17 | 15.2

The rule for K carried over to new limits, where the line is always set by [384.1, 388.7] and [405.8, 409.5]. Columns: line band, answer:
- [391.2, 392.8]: 0.11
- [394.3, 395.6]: 0.11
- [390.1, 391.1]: 0.06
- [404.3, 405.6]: -0.01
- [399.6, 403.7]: -0.04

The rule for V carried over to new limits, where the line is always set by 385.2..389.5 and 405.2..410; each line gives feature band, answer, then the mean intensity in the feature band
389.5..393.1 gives 0.28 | 13.2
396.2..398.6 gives 0.68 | 11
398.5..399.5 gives -0.11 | 17.2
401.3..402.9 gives -0.15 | 17.4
